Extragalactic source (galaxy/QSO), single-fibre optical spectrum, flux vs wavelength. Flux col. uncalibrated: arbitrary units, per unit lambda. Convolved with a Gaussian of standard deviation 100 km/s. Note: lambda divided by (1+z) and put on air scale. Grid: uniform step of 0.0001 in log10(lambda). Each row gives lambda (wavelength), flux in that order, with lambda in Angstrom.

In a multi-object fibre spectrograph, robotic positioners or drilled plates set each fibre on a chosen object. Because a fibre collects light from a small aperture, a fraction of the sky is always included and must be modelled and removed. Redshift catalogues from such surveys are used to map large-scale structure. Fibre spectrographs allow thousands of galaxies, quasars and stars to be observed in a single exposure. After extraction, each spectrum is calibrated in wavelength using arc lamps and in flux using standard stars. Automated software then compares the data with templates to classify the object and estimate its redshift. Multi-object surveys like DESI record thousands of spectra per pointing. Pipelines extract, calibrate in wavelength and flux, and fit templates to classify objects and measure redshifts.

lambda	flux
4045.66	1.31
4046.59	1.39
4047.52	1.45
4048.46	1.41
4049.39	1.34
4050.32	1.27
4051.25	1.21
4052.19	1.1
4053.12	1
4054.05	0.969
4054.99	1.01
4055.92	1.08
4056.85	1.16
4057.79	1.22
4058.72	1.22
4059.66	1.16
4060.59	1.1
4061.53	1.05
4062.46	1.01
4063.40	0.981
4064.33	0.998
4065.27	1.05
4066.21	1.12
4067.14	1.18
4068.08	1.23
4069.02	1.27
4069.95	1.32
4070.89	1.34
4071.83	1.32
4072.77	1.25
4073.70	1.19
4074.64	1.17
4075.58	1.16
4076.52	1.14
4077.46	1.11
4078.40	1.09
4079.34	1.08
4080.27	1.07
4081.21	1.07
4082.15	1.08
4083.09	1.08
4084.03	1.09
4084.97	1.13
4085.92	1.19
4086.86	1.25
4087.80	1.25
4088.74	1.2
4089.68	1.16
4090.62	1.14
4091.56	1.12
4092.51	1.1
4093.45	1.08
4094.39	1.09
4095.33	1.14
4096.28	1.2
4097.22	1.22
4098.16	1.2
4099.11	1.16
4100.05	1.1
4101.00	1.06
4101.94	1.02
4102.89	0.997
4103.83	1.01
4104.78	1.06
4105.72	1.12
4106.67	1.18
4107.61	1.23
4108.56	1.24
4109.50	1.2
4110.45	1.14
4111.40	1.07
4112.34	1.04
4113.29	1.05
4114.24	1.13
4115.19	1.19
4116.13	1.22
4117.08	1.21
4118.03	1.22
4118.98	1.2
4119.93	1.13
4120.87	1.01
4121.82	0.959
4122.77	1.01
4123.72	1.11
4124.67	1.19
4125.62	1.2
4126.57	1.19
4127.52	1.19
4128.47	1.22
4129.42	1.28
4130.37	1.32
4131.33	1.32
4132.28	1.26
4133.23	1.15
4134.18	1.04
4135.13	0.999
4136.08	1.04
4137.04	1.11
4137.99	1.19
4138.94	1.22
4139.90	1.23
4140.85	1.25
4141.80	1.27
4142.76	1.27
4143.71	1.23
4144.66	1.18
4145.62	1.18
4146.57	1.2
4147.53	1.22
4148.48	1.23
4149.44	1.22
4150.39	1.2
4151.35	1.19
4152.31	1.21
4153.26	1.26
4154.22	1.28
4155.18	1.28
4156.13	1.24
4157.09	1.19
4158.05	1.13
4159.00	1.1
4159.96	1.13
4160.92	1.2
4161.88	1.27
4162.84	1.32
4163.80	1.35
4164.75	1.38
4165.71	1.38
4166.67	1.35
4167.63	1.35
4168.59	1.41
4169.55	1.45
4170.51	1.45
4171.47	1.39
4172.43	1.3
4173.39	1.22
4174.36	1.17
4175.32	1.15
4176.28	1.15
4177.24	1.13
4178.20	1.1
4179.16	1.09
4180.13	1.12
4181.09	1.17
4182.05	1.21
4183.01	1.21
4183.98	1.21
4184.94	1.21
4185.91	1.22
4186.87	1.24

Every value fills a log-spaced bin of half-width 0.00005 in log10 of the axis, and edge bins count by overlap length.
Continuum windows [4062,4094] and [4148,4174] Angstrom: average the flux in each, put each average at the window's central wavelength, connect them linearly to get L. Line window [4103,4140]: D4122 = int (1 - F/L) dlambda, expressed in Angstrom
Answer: 2.0 Angstrom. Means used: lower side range 1.15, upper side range 1.28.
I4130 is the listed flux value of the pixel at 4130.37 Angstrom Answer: 1.32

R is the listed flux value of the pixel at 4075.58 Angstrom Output 1.16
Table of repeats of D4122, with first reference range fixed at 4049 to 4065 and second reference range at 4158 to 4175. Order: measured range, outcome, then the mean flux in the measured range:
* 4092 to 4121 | 1.56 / 1.13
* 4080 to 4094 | 0.32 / 1.13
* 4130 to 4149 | 0.88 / 1.19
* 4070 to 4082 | -0.29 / 1.17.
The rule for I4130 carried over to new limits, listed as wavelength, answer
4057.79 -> 1.22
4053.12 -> 1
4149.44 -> 1.22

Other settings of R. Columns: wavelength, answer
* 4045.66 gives 1.31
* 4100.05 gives 1.1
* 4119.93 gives 1.13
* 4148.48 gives 1.23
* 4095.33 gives 1.14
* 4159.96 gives 1.13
